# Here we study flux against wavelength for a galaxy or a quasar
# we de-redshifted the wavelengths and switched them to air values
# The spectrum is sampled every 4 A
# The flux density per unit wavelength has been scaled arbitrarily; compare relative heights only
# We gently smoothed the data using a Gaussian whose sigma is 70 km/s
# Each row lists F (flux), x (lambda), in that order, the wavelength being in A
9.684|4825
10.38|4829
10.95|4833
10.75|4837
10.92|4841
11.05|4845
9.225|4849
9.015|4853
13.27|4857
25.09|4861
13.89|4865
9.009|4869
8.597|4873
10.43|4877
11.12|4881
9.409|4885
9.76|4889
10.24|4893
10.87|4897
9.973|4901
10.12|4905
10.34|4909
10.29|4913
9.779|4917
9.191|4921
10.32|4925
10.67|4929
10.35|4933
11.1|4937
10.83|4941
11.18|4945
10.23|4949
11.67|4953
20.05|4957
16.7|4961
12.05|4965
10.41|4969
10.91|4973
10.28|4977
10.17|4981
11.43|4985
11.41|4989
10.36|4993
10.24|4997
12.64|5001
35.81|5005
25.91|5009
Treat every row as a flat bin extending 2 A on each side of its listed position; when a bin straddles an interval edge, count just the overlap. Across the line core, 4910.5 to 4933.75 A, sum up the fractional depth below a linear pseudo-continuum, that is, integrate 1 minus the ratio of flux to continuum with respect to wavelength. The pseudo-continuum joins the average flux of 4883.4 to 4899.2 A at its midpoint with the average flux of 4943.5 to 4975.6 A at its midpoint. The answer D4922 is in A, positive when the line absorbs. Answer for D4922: 2.57 A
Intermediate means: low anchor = 10.1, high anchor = 12.9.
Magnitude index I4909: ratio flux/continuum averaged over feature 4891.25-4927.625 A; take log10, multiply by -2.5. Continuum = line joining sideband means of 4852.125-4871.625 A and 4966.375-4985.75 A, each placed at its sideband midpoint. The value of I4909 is 0.24 mag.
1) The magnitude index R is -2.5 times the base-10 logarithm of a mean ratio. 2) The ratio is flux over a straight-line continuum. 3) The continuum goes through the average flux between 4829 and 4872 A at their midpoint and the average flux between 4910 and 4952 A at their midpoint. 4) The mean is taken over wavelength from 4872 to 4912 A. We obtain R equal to 0.11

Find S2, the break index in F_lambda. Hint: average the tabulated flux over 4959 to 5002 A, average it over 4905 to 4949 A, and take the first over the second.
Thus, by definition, 1.11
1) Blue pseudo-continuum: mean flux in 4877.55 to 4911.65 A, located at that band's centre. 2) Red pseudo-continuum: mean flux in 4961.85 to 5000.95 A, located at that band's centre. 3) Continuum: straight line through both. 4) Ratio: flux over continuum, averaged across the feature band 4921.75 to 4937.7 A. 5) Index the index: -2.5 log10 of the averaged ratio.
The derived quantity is 0.01 mag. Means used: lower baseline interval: 10.2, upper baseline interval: 11.1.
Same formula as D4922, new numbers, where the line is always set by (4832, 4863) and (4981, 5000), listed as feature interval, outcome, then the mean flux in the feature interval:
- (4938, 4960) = -3.0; 12.9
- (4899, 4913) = 2.0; 10.2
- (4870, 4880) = 2.1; 9.62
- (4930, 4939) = 0.6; 10.7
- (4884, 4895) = 2.0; 9.84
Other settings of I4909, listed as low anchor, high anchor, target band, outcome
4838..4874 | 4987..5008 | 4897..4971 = 0.28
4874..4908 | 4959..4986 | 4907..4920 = 0.06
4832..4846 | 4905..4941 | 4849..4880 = -0.16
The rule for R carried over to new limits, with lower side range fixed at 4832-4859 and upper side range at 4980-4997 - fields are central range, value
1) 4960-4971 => -0.18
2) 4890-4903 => 0.05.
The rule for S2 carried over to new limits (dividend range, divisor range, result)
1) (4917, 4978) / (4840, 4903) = 1.03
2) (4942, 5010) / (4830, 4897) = 1.23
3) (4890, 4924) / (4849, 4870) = 0.73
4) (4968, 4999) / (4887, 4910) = 1.04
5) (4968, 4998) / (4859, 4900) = 0.90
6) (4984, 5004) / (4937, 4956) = 1.08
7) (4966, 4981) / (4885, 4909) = 1.04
